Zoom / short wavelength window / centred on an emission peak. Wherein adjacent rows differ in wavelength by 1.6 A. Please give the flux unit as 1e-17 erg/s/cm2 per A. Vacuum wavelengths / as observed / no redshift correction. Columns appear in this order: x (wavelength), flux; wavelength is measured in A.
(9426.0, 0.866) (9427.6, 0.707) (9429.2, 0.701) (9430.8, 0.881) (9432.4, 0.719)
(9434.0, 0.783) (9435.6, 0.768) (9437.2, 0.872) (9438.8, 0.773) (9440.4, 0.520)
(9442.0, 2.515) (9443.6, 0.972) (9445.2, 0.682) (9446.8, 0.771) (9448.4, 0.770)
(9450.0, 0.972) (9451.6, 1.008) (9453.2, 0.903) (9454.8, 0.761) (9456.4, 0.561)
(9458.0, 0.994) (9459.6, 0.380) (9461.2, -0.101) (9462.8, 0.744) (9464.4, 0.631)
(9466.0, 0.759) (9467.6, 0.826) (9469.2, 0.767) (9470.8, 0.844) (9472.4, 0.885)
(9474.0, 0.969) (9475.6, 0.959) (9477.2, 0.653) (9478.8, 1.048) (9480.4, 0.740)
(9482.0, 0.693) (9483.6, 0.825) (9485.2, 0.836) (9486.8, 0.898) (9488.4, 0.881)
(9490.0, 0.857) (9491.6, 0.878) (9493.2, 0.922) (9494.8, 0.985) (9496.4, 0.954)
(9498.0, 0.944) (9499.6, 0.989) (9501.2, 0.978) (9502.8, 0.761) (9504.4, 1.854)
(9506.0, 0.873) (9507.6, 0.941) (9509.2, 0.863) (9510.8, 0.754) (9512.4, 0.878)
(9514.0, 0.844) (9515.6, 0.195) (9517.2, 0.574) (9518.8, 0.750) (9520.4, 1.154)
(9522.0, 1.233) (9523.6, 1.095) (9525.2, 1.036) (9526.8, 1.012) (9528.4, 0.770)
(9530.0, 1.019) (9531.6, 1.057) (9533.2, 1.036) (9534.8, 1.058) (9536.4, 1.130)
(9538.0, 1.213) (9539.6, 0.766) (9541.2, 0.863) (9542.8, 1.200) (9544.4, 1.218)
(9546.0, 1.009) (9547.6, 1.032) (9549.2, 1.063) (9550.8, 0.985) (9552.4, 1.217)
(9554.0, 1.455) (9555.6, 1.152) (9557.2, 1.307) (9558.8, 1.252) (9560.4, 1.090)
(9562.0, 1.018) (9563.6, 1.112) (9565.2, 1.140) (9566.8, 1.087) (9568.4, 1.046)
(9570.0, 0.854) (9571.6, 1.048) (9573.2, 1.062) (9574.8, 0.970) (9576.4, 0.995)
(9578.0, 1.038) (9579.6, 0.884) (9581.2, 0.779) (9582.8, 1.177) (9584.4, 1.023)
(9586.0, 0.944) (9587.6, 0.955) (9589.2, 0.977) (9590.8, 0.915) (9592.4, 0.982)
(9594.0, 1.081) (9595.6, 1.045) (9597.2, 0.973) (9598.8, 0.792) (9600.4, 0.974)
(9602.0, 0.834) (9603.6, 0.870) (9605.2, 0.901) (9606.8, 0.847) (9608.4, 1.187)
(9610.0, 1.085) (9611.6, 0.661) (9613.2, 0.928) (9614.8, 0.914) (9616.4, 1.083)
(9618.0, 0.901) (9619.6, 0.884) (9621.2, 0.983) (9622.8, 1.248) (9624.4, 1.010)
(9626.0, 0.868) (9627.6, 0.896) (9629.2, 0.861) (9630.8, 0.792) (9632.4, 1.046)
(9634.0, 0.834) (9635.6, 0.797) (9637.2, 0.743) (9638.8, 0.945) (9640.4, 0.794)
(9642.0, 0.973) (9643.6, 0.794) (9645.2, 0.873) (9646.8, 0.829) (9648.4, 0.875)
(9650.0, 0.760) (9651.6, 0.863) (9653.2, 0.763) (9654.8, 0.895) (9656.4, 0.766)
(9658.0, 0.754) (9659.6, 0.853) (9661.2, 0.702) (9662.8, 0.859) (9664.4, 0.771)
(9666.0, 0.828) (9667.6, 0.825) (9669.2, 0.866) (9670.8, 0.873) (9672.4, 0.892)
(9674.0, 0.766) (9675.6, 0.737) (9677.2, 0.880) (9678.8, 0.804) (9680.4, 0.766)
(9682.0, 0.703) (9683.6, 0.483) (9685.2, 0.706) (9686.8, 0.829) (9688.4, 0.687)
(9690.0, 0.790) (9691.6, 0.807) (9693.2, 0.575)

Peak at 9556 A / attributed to Mg II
